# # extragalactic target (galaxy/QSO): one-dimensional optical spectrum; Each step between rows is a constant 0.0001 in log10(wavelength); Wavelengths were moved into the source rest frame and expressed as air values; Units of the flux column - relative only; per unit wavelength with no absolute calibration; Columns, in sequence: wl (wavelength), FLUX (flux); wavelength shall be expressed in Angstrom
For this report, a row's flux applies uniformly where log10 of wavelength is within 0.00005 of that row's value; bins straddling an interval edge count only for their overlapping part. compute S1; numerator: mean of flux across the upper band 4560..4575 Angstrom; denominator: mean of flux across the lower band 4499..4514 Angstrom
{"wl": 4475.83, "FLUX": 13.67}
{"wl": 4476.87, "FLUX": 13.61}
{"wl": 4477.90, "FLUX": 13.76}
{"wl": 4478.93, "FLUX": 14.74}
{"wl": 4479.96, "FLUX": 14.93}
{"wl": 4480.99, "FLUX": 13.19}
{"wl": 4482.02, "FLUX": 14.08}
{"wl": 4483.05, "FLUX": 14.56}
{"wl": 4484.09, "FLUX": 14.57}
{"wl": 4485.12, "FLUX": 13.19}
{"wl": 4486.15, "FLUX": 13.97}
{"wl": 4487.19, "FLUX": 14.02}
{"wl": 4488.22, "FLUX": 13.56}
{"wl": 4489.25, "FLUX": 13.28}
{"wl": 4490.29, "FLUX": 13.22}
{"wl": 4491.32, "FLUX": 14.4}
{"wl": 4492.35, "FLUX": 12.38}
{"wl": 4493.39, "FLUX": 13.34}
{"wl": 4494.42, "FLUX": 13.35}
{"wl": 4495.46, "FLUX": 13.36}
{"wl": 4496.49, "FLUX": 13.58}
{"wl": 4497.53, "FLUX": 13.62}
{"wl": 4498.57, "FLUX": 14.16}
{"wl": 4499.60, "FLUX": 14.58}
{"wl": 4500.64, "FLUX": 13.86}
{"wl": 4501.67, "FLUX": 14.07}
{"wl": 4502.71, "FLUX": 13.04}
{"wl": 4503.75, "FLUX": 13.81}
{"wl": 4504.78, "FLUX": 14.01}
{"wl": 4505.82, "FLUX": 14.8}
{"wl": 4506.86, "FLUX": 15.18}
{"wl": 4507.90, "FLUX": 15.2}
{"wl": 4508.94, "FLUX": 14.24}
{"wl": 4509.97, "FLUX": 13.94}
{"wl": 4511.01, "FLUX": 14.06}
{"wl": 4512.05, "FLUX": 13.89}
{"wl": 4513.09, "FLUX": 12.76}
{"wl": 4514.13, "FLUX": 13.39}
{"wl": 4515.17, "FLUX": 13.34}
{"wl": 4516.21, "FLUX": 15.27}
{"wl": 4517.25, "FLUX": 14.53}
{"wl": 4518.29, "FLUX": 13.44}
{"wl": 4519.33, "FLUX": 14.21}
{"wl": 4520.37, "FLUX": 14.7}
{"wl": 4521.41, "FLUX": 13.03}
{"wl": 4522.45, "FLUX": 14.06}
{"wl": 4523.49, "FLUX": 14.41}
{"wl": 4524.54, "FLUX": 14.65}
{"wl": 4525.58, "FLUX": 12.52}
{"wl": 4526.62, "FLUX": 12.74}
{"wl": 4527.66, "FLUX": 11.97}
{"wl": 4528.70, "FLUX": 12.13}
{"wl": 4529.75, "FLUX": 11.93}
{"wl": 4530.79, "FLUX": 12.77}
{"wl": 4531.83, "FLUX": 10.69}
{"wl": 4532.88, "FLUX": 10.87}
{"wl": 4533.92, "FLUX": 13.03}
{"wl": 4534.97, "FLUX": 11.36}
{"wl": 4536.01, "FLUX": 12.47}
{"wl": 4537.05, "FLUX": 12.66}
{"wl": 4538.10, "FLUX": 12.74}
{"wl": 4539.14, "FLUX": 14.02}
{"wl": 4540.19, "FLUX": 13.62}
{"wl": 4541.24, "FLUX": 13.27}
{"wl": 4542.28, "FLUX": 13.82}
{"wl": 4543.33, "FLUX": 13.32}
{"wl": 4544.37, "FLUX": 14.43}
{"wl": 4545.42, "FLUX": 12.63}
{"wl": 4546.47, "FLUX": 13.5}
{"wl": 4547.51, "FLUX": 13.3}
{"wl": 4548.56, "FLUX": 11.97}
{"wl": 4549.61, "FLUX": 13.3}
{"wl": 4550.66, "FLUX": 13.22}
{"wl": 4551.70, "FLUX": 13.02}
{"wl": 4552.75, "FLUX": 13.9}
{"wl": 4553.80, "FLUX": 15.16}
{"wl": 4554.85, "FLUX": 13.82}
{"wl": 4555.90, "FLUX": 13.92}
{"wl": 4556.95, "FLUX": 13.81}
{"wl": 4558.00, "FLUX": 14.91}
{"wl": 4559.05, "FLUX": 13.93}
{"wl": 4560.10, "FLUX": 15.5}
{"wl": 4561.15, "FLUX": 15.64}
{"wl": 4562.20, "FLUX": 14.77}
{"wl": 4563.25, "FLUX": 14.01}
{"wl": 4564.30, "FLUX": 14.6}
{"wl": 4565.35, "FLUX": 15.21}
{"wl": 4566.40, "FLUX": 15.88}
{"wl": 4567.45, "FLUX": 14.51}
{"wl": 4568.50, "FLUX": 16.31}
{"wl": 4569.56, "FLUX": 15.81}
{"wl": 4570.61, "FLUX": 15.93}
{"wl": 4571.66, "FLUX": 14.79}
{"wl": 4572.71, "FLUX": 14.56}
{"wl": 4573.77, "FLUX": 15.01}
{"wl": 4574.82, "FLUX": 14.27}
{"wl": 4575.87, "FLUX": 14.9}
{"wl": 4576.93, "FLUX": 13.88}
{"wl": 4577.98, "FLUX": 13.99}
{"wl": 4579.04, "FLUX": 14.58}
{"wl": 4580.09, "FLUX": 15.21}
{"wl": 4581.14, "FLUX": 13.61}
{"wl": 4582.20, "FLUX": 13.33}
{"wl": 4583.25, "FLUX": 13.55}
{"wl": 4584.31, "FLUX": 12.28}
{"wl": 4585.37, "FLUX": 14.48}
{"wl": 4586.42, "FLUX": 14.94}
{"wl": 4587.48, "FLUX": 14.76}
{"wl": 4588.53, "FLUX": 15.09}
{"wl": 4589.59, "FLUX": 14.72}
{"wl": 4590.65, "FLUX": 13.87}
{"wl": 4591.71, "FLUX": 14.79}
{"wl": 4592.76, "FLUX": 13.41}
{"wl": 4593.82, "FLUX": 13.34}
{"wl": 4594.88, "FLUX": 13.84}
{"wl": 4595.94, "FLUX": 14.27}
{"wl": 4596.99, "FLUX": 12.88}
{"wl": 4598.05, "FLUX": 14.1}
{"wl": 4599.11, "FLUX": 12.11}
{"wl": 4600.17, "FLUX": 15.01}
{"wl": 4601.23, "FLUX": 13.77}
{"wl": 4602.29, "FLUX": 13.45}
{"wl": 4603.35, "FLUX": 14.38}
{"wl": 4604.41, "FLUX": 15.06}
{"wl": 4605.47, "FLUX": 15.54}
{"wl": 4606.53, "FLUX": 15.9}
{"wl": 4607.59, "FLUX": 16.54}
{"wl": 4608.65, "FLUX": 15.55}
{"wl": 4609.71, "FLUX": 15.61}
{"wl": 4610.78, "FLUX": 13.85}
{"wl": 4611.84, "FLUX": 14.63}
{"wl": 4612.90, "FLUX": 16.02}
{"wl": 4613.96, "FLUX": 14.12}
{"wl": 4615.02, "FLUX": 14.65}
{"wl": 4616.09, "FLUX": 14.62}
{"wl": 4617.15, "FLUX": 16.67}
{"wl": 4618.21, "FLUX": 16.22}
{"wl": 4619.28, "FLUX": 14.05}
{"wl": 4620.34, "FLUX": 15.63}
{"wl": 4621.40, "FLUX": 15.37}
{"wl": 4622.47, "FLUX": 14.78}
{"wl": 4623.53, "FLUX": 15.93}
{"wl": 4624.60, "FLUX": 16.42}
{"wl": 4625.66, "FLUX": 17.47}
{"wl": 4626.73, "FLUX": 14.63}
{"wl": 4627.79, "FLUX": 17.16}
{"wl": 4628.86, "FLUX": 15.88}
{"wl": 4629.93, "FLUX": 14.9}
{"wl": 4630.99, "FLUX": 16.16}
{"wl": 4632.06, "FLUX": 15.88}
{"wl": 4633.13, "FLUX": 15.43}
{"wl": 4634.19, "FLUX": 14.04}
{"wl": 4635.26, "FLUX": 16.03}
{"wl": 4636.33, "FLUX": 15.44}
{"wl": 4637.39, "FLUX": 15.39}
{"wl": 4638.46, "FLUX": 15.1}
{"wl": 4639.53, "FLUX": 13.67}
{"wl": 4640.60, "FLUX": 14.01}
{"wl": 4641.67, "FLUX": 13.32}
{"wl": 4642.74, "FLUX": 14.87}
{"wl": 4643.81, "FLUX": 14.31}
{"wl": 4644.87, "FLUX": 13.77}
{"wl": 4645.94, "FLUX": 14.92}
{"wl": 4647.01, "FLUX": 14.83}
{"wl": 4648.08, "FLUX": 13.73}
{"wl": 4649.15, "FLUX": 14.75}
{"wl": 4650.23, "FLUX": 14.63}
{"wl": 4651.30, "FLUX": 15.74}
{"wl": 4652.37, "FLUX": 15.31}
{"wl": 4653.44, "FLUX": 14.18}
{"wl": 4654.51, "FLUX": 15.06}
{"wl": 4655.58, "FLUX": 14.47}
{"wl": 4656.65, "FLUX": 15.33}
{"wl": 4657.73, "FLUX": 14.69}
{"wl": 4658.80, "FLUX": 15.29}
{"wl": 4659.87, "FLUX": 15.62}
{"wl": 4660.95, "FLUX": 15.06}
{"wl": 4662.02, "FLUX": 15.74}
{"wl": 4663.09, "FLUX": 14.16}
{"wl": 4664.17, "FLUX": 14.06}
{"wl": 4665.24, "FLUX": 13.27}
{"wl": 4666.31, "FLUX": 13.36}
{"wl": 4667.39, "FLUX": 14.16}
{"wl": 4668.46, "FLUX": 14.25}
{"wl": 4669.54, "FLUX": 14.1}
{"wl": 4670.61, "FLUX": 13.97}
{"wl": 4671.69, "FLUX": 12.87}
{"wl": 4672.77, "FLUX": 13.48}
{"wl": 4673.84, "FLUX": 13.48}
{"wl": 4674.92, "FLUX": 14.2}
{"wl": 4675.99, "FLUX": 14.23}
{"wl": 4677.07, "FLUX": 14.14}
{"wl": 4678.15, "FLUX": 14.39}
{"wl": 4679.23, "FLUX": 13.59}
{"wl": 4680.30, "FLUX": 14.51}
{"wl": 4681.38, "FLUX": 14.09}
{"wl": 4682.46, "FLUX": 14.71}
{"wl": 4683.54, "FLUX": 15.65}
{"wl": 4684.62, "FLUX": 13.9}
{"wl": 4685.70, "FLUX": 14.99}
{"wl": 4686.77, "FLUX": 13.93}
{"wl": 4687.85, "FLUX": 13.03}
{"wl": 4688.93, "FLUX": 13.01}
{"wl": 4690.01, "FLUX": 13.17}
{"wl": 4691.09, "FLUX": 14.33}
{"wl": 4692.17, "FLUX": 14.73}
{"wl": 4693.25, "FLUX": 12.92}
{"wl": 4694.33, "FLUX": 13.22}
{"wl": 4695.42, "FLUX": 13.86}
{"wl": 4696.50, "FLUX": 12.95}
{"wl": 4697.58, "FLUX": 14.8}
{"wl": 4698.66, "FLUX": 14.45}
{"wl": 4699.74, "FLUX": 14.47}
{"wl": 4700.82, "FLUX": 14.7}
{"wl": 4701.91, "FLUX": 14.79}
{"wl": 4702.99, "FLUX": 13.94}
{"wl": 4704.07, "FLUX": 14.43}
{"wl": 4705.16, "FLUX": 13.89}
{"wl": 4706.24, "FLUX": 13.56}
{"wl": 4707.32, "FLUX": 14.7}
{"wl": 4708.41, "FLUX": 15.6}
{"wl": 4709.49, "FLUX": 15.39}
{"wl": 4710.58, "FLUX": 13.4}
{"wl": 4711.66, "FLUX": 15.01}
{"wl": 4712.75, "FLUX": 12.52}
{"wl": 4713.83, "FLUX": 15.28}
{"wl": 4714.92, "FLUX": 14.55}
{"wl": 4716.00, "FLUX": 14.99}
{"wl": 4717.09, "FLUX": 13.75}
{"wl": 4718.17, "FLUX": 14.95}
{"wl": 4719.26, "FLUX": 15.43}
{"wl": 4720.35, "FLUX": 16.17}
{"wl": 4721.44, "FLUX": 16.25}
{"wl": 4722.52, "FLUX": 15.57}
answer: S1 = 1.07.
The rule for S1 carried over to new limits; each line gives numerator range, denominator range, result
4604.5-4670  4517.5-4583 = 1.09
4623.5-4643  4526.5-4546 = 1.21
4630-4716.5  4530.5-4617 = 1.02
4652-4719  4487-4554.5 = 1.06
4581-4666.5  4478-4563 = 1.08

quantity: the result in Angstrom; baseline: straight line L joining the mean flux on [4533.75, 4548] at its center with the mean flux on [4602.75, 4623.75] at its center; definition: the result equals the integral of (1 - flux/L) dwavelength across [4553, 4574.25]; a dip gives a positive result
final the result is -1.65 Angstrom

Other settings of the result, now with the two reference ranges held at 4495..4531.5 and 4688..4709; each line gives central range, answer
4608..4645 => -3.38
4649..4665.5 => -1.03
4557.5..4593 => -2.01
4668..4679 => 0.09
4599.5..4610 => -0.86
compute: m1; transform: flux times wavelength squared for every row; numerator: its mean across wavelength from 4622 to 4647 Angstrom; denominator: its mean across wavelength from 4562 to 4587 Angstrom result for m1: 1.07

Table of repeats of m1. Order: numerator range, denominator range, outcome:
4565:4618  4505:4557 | 1.12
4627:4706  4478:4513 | 1.12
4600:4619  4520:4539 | 1.23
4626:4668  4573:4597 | 1.08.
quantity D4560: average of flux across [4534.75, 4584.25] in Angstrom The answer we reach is 14.1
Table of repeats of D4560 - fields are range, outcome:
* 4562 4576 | 15.1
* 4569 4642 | 14.8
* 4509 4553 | 13.2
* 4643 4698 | 14.3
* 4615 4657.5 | 15.1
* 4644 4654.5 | 14.7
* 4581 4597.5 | 14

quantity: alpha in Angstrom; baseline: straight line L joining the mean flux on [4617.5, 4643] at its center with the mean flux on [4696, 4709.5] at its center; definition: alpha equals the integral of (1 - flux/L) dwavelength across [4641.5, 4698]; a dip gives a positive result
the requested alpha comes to 2.21 Angstrom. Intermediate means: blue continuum 15.3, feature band 14.3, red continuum 14.4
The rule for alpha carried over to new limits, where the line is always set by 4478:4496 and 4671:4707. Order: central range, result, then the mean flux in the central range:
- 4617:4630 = -1.7 Angstrom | 15.8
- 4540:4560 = 0.3 Angstrom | 13.7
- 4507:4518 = -0.2 Angstrom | 14.1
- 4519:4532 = 0.7 Angstrom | 13.1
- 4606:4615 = -0.9 Angstrom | 15.2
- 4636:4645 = -0.3 Angstrom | 14.5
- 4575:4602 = -0.2 Angstrom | 14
